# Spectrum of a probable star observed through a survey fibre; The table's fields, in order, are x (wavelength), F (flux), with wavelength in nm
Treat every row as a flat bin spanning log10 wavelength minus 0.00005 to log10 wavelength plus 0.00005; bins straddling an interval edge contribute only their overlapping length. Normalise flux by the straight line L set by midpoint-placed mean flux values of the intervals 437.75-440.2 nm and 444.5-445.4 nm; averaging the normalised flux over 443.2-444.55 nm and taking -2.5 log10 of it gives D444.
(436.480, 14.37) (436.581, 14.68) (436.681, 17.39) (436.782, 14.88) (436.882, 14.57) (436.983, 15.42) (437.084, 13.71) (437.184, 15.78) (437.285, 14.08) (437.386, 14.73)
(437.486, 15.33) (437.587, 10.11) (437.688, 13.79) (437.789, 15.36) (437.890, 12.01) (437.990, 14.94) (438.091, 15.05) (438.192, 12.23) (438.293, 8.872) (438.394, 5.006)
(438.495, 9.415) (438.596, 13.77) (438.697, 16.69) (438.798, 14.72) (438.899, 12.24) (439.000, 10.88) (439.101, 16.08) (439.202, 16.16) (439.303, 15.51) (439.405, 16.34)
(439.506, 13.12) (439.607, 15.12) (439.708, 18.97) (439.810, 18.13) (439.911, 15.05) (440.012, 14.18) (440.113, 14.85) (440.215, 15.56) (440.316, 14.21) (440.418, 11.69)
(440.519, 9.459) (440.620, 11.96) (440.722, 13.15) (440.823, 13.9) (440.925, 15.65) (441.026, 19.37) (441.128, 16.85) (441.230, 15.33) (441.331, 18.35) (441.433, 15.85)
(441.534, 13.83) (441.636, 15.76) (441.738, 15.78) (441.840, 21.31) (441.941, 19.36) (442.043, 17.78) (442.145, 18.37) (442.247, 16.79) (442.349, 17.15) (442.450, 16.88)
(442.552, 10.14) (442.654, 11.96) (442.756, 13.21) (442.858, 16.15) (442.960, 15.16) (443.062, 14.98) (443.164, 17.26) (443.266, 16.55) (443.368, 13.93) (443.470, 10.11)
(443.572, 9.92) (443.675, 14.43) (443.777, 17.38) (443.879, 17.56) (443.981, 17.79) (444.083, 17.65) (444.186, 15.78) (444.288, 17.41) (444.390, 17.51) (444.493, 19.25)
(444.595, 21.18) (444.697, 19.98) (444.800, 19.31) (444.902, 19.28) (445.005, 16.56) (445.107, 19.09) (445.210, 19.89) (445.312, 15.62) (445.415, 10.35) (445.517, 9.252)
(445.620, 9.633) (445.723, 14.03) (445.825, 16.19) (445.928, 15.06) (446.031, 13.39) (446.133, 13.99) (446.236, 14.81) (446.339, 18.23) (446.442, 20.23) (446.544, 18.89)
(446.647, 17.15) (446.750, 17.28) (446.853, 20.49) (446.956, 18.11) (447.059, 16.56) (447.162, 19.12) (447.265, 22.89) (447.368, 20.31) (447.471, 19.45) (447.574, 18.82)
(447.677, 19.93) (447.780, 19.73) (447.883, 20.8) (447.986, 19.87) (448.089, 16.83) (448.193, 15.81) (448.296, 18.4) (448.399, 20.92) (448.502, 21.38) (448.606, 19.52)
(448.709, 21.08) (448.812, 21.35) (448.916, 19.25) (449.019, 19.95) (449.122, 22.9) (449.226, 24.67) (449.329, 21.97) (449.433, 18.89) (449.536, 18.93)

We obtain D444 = 0.124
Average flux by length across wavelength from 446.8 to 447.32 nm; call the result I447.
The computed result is 19.4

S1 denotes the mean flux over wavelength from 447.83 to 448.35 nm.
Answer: 18.4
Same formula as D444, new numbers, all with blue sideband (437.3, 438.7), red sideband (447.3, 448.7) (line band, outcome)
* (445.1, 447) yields 0.15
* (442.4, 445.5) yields 0.05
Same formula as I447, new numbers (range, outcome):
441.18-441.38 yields 16.9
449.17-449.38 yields 23.3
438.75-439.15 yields 13.5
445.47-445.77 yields 10.9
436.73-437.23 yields 14.9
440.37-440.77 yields 11.6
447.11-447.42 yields 20.8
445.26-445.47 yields 13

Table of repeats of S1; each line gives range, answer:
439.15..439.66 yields 15.3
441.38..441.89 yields 16.5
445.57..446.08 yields 13.7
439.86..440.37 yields 14.8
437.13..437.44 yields 14.9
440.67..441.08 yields 15.5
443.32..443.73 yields 12.1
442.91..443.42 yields 15.6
